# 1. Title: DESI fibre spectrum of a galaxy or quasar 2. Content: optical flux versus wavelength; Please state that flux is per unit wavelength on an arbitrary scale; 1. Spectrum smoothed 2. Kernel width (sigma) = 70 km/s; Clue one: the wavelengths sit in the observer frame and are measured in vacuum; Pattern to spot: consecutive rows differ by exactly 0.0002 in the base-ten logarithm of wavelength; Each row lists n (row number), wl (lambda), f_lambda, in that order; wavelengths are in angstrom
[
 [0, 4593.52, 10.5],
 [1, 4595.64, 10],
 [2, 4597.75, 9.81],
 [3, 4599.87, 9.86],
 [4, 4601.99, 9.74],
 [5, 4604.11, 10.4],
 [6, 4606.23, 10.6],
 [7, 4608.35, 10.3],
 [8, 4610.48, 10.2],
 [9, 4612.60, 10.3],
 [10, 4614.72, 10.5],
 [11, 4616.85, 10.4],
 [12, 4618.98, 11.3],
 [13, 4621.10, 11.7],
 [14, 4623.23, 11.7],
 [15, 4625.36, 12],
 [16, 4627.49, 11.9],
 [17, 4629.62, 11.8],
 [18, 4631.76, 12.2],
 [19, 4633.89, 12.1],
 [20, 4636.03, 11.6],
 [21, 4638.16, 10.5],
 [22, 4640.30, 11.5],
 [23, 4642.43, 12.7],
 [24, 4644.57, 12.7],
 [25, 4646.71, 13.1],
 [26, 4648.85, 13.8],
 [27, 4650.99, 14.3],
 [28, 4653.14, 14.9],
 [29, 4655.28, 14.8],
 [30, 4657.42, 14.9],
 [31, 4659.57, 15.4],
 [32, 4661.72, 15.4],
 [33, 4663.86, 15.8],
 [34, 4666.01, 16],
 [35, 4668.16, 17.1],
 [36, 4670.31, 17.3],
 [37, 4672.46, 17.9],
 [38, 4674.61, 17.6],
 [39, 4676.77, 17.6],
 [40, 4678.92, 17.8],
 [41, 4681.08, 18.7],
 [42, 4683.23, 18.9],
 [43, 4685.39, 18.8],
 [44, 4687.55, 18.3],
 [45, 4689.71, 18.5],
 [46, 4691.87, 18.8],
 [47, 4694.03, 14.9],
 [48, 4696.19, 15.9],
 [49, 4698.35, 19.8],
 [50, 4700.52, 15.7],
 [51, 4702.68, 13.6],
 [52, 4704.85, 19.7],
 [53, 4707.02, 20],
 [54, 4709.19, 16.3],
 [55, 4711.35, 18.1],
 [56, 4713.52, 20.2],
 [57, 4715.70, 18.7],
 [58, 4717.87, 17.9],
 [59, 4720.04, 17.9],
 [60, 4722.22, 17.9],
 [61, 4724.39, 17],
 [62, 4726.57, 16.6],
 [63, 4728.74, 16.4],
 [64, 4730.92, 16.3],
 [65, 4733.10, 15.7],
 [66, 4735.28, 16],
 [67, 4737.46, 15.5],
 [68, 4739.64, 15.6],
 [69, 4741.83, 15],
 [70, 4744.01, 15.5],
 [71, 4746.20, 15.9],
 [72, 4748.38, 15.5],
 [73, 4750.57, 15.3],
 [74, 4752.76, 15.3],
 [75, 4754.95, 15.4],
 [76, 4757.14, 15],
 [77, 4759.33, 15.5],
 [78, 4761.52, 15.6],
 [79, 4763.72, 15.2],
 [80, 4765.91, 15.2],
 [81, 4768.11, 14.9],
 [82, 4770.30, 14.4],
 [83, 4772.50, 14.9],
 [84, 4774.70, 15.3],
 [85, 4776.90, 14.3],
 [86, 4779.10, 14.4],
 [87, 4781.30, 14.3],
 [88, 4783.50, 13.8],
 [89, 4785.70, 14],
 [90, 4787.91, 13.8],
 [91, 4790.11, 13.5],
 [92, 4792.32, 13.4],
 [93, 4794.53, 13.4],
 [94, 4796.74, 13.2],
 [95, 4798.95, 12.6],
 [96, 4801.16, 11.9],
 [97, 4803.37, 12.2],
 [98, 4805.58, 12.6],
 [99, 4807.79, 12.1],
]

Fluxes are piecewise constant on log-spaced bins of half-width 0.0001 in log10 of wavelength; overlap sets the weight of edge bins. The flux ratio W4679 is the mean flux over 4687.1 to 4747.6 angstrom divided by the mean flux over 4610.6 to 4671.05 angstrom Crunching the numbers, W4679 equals 1.30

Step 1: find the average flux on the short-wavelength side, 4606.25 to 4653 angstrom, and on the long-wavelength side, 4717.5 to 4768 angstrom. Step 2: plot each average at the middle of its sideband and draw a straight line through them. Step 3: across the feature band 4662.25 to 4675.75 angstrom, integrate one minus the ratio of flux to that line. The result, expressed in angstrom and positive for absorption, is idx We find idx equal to -3.7 angstrom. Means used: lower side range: 11.8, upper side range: 15.9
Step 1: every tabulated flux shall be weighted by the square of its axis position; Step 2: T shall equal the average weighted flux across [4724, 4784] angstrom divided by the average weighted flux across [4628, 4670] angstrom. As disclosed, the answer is 1.2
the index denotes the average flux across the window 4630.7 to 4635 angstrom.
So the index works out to 12.1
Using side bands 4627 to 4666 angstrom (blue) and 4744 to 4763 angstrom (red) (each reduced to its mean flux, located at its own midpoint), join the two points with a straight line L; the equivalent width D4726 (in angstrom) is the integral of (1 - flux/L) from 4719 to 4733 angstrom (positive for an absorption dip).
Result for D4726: -1.9 angstrom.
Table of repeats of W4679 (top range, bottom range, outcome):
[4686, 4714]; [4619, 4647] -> 1.48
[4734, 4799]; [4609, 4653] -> 1.24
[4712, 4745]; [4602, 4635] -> 1.51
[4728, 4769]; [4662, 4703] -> 0.89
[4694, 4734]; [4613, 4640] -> 1.52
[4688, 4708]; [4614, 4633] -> 1.51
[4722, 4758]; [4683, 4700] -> 0.89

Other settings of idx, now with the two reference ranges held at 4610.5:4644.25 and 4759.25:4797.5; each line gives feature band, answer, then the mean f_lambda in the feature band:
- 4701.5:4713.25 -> -4.2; 17.7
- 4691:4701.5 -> -3.5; 17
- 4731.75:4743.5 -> -1.7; 15.6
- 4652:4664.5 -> -3.2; 15.2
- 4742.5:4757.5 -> -1.7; 15.4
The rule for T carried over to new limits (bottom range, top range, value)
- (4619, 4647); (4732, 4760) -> 1.36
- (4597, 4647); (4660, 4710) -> 1.60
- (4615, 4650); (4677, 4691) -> 1.58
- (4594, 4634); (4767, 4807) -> 1.36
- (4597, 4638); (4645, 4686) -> 1.51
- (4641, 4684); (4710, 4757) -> 1.08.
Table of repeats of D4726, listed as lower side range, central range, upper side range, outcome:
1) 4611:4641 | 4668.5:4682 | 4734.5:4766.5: -5.0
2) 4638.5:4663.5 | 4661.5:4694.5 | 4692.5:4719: -3.9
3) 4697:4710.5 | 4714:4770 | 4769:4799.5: -0.8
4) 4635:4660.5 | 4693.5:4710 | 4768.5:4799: -4.2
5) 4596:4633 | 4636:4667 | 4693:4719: -0.6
